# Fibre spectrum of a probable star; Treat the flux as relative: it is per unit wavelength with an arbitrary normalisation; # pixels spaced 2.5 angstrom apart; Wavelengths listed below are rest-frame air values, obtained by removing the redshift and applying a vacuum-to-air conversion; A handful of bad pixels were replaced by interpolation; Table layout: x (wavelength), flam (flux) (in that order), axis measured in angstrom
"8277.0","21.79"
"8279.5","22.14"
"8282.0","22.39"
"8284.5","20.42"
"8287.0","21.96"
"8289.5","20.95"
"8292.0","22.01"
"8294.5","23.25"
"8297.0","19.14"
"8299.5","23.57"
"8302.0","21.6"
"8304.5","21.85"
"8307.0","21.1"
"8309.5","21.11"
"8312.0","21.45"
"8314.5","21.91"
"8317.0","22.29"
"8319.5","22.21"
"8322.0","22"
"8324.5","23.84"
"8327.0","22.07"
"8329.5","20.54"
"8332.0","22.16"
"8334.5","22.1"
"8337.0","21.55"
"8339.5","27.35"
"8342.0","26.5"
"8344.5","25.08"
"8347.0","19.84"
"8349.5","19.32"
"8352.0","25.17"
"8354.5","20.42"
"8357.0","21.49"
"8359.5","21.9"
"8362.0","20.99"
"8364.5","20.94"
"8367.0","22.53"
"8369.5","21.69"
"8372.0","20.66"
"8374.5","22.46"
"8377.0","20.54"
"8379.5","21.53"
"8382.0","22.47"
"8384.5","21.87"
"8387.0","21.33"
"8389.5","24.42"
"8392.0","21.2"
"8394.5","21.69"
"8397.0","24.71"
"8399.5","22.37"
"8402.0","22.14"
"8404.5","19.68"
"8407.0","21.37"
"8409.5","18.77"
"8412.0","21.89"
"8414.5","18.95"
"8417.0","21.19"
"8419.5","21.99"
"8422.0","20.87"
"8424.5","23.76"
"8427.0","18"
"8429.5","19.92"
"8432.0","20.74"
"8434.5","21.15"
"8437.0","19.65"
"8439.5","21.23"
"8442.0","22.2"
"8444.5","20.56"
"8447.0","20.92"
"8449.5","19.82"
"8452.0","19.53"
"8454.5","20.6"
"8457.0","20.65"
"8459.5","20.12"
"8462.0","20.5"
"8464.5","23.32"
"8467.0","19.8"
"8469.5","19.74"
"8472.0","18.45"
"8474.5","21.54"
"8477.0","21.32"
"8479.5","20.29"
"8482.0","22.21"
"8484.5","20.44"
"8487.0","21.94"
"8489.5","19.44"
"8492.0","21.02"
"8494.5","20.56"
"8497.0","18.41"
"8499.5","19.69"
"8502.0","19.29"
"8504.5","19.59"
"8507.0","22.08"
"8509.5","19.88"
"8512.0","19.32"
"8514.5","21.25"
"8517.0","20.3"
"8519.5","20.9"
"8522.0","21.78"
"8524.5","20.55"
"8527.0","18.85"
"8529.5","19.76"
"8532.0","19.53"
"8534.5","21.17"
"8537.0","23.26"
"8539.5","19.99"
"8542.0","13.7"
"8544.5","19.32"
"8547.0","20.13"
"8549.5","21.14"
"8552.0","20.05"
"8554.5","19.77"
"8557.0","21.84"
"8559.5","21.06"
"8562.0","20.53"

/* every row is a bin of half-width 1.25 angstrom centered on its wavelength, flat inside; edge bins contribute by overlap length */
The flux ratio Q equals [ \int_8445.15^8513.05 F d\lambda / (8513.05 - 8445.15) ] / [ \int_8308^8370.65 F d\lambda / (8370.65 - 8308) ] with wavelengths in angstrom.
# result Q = 0.9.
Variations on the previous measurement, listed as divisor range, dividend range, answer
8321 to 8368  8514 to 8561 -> 0.90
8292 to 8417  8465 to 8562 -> 0.92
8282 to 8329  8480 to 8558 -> 0.93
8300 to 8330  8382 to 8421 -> 0.99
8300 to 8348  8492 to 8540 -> 0.91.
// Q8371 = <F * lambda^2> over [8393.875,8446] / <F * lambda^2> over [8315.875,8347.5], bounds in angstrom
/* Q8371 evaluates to 0.94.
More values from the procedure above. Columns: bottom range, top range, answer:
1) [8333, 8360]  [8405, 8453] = 0.92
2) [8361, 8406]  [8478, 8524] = 0.96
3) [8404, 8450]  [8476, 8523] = 1.01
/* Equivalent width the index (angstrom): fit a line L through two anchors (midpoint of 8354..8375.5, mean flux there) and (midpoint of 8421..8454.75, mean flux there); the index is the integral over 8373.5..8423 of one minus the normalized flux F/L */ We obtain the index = -1.1 angstrom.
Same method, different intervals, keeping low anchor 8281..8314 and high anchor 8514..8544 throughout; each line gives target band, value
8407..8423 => 0.1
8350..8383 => -0.9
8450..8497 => -0.4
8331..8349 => -1.7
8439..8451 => -0.2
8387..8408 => -1.2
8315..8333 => -0.6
